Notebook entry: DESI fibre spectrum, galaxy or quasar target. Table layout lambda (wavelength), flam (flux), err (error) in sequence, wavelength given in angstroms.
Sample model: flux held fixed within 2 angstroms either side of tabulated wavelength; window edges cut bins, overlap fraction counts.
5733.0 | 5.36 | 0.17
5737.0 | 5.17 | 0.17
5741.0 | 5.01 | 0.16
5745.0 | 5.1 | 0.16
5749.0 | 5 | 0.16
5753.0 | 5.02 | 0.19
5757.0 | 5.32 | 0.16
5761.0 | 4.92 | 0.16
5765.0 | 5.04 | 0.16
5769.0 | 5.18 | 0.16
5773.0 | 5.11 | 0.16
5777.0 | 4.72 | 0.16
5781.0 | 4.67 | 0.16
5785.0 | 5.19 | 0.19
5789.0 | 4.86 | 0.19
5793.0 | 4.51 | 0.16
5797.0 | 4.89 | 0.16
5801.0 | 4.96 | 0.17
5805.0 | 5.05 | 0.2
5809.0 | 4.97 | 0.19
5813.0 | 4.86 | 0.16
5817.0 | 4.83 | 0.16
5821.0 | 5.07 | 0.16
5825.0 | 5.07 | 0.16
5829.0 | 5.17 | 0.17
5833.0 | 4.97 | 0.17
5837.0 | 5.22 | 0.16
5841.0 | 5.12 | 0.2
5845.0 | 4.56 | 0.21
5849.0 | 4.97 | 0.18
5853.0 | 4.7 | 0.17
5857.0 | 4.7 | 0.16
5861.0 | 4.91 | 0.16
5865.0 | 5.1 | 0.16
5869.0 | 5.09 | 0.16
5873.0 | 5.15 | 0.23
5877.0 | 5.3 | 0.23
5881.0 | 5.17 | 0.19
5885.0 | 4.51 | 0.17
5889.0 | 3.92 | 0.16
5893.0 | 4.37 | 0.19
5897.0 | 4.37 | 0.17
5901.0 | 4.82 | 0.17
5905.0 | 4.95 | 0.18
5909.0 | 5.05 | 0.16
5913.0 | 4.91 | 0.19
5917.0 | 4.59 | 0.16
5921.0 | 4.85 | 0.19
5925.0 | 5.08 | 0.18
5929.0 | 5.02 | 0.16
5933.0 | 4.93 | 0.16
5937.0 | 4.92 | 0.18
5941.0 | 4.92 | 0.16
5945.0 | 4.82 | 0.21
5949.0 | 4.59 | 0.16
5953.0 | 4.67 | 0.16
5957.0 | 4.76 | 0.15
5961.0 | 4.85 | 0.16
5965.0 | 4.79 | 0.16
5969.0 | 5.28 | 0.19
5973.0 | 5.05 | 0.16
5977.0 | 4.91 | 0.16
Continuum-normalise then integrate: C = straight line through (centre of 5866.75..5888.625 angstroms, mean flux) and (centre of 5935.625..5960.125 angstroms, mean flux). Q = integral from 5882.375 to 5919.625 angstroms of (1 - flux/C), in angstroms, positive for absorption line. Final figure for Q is 2.1 angstroms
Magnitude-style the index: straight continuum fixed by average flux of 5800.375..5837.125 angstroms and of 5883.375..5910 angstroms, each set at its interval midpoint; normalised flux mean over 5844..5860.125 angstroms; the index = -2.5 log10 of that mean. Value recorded 0.01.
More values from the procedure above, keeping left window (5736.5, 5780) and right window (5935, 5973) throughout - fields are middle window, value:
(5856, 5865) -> 0.014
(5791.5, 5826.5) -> 0.017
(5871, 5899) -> 0.054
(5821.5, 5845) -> -0.020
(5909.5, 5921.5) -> 0.019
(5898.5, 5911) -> -0.003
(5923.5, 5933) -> -0.031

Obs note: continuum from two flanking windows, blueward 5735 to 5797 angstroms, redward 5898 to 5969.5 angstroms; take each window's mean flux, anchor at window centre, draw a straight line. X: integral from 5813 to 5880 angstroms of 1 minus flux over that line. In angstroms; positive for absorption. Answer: -0.9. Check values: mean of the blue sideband 4.98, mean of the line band 4.99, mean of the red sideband 4.86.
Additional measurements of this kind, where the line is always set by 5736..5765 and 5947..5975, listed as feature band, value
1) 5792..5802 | 0.5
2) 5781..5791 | 0.2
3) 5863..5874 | -0.4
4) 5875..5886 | -0.2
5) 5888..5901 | 1.6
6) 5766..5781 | 0.3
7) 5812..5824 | 0.2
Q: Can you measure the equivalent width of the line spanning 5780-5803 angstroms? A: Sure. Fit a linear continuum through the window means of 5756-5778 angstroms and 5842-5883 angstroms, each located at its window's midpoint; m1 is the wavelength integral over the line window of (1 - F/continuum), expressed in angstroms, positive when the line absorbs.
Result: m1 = 0.8 angstroms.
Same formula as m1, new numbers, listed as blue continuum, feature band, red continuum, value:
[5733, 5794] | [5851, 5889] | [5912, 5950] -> 0.1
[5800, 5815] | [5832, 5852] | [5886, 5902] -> -1.0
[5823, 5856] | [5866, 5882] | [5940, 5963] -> -0.9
